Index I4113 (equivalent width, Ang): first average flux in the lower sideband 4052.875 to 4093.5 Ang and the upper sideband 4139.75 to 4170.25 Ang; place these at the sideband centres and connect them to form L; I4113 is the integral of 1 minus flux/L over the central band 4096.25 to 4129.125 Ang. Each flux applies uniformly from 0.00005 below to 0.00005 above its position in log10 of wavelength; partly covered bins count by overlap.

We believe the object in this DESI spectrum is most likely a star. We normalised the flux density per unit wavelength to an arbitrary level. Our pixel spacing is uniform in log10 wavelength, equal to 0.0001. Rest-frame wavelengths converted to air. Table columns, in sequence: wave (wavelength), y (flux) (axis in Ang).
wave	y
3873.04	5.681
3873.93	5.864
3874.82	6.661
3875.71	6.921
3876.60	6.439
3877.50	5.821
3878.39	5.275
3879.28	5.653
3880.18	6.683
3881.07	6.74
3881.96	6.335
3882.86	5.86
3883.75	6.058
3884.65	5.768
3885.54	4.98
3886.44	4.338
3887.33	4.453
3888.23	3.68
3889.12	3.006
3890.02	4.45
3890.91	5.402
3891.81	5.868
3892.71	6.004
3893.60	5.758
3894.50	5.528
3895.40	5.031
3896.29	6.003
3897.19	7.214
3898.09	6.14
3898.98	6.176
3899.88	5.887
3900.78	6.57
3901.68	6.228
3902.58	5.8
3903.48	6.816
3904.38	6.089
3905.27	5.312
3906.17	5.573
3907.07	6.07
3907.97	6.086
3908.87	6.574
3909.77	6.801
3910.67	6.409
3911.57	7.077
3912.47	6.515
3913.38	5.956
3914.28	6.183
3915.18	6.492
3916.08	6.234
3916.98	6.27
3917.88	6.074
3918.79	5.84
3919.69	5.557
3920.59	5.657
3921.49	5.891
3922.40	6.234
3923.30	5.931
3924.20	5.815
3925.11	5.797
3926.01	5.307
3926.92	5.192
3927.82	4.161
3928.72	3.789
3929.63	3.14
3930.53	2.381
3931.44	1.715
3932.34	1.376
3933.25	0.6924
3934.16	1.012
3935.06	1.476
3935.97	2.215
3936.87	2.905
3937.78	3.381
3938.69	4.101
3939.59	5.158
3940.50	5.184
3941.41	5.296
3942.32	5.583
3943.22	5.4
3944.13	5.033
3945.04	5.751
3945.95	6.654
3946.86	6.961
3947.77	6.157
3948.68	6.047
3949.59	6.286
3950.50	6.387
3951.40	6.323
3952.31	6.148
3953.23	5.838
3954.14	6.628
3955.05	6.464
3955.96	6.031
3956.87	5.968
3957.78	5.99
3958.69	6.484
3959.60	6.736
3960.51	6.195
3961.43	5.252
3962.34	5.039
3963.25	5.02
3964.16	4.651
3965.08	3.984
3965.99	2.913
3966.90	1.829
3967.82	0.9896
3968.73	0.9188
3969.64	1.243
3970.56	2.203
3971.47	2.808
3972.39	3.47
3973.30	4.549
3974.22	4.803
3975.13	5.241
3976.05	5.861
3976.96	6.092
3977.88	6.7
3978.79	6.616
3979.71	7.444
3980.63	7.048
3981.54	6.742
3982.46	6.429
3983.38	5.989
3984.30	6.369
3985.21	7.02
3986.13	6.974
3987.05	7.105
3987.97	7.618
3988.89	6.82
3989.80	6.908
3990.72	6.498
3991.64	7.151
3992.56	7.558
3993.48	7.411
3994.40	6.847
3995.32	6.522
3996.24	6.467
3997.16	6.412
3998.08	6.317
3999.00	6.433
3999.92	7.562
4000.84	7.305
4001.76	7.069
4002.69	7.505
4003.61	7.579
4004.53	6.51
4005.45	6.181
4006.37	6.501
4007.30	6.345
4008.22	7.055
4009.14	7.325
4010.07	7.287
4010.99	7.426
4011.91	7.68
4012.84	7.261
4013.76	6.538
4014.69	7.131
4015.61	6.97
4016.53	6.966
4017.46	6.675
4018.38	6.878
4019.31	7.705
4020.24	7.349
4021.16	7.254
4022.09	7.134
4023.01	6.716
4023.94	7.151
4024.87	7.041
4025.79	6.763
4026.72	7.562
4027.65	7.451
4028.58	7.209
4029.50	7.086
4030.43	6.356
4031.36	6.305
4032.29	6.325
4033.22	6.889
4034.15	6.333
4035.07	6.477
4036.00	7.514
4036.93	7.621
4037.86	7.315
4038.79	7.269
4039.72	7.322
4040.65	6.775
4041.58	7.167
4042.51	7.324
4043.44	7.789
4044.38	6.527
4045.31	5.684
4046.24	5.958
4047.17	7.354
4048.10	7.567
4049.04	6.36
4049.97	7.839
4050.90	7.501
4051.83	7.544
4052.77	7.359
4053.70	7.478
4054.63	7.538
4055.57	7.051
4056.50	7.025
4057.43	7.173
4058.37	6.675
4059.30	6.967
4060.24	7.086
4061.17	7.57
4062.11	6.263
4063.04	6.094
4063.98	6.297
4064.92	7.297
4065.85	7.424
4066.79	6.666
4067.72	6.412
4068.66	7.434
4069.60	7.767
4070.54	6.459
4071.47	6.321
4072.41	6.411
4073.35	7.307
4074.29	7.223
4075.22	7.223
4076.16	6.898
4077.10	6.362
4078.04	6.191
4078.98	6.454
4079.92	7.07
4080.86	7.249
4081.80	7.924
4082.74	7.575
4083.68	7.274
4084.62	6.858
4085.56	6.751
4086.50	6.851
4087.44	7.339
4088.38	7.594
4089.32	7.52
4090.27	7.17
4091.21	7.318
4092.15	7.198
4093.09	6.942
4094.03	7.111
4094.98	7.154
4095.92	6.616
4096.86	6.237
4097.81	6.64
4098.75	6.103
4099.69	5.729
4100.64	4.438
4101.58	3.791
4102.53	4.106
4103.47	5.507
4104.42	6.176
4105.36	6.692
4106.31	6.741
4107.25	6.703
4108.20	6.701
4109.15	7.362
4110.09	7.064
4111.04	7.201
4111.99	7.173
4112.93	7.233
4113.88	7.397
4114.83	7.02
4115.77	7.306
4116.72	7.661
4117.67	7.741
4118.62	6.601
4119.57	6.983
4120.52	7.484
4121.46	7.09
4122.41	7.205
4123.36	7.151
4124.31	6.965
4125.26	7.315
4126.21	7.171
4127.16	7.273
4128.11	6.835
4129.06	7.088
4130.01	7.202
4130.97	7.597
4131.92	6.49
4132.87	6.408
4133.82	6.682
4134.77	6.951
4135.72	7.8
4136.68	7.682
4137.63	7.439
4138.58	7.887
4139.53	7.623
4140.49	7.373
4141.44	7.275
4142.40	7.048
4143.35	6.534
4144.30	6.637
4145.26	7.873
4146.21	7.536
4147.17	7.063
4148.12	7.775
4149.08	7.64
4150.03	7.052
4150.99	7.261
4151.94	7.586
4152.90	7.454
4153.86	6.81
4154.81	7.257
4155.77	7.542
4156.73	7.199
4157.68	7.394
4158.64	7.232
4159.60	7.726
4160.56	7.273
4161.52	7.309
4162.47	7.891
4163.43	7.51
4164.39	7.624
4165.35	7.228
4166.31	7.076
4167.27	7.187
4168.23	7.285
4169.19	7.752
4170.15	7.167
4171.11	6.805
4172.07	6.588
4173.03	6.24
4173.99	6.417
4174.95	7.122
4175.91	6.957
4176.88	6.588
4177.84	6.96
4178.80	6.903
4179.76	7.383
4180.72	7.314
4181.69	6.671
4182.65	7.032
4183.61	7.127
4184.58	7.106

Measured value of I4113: 2.3 Ang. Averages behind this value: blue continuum 7.02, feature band 6.68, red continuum 7.33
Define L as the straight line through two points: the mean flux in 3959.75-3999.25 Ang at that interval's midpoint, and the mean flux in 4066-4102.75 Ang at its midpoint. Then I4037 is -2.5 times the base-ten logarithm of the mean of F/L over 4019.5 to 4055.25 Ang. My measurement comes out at -0.14 mag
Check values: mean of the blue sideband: 5.51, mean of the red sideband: 6.73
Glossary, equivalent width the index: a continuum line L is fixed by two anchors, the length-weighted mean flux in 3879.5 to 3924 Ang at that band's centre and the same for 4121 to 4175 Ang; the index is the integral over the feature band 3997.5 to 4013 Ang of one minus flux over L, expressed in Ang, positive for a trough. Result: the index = -1.4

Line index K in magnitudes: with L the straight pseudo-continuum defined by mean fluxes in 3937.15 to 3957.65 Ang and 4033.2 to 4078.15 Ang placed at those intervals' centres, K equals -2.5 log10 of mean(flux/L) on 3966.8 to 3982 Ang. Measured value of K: 0.34 mag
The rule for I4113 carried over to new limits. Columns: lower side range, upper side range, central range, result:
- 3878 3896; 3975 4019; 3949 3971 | 5.2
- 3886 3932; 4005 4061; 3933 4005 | 8.9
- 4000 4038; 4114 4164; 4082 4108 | 2.3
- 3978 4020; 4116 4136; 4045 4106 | 2.2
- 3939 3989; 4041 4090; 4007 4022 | -2.2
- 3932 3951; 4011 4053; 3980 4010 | -4.5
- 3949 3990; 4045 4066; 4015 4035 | -1.6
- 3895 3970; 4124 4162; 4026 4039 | -1.7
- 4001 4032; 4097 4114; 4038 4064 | -1.2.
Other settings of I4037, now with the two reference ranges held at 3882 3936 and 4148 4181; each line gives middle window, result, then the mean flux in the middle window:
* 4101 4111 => 0.11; 6.11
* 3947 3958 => -0.12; 6.22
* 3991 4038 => -0.16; 6.98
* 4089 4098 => -0.05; 6.99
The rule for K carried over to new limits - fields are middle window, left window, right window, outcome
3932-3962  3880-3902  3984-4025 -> 0.24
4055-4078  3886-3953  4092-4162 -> -0.07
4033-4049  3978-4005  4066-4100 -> -0.01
